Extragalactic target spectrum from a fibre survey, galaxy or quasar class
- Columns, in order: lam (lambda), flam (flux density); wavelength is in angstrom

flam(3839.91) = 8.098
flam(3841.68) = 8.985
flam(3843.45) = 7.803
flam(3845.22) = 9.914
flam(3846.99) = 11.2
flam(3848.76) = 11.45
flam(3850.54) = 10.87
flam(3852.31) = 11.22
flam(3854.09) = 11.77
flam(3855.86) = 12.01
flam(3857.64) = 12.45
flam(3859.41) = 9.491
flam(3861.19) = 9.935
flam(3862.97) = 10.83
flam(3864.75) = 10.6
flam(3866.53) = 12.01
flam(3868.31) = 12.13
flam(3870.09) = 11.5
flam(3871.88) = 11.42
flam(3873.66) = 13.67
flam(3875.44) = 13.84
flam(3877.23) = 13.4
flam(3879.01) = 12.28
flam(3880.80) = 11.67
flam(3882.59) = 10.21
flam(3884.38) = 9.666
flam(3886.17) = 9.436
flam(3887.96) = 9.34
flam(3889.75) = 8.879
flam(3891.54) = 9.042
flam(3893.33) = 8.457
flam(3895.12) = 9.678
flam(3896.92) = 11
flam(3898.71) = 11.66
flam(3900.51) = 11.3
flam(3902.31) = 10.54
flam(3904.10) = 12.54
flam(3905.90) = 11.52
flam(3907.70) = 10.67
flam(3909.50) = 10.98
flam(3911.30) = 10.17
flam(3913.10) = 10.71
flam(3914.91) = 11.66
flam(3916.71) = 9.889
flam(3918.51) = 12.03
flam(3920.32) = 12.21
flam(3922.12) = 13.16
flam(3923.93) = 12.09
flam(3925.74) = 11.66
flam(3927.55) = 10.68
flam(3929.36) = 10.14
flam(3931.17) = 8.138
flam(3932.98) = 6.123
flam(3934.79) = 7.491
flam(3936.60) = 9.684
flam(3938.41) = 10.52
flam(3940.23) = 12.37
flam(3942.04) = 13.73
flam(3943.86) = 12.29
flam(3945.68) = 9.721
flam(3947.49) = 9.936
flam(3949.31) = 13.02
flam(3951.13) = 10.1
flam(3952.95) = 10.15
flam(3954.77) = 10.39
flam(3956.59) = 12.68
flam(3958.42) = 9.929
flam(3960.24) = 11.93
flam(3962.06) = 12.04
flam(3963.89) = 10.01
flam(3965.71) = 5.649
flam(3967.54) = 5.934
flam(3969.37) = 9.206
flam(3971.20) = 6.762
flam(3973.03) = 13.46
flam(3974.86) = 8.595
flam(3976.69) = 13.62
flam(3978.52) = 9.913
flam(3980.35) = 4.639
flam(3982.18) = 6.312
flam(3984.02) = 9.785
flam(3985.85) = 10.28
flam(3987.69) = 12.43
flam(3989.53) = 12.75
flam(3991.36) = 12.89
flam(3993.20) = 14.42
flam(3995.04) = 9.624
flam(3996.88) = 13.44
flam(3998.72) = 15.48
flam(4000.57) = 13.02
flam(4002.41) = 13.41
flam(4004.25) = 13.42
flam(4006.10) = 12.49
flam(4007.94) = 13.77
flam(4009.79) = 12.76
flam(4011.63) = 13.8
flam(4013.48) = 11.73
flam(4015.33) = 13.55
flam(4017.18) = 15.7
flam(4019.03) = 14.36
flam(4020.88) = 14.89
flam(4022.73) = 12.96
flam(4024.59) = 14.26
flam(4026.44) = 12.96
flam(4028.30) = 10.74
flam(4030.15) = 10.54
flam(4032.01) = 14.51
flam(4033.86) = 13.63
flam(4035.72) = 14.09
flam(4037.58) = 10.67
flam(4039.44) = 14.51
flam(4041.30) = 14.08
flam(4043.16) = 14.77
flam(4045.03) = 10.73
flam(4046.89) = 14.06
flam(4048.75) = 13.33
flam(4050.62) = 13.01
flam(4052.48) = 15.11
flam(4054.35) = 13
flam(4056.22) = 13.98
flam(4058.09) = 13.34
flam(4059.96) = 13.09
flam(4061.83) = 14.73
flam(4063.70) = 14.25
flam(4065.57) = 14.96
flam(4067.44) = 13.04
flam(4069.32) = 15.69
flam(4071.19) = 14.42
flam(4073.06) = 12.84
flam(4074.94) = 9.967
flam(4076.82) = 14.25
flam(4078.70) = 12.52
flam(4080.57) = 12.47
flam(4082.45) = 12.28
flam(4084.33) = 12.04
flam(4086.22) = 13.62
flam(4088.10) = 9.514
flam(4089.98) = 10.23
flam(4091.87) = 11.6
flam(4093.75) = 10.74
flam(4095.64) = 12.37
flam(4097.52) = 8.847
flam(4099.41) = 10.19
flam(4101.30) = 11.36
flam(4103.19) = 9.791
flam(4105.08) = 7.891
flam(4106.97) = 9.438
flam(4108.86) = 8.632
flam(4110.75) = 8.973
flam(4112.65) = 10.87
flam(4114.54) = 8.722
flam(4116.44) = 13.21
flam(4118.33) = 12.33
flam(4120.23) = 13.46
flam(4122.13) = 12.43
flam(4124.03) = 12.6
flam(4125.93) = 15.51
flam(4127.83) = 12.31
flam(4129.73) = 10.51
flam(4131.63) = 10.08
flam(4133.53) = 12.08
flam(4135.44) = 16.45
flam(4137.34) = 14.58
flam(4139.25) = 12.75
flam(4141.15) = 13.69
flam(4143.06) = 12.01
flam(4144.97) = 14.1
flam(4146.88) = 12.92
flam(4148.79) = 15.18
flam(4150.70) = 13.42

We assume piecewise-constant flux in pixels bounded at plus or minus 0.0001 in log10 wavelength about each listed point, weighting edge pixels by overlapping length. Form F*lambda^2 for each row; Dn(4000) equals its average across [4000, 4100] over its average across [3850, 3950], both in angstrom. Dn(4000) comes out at 1.3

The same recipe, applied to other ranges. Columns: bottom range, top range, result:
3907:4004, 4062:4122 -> 1.16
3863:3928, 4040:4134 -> 1.20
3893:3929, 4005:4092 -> 1.27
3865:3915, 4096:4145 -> 1.18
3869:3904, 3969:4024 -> 1.16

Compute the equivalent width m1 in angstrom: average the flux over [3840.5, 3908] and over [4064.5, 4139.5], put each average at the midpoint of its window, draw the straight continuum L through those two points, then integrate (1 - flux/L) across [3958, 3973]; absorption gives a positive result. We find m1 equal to 2.82 angstrom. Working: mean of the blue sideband 10.9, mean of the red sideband 11.9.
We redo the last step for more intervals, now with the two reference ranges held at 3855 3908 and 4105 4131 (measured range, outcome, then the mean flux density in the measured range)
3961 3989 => 4.6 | 9.31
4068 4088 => -2.8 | 12.9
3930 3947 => 1.7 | 10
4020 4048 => -4.9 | 13.2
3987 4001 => -2.3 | 13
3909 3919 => 0.2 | 10.9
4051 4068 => -4.1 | 13.9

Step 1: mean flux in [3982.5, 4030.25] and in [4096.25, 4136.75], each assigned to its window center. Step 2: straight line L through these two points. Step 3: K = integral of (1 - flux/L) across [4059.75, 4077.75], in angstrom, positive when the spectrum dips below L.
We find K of -2.7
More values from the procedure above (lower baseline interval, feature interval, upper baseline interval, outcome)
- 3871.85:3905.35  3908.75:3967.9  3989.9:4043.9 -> 6.40 angstrom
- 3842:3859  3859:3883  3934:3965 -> -1.86 angstrom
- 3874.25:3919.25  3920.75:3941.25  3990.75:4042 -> 2.26 angstrom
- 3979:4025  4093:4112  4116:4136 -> 4.27 angstrom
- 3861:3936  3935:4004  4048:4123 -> 2.96 angstrom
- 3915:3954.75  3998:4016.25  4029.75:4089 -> -1.70 angstrom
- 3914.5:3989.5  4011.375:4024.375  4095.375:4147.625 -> -3.66 angstrom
